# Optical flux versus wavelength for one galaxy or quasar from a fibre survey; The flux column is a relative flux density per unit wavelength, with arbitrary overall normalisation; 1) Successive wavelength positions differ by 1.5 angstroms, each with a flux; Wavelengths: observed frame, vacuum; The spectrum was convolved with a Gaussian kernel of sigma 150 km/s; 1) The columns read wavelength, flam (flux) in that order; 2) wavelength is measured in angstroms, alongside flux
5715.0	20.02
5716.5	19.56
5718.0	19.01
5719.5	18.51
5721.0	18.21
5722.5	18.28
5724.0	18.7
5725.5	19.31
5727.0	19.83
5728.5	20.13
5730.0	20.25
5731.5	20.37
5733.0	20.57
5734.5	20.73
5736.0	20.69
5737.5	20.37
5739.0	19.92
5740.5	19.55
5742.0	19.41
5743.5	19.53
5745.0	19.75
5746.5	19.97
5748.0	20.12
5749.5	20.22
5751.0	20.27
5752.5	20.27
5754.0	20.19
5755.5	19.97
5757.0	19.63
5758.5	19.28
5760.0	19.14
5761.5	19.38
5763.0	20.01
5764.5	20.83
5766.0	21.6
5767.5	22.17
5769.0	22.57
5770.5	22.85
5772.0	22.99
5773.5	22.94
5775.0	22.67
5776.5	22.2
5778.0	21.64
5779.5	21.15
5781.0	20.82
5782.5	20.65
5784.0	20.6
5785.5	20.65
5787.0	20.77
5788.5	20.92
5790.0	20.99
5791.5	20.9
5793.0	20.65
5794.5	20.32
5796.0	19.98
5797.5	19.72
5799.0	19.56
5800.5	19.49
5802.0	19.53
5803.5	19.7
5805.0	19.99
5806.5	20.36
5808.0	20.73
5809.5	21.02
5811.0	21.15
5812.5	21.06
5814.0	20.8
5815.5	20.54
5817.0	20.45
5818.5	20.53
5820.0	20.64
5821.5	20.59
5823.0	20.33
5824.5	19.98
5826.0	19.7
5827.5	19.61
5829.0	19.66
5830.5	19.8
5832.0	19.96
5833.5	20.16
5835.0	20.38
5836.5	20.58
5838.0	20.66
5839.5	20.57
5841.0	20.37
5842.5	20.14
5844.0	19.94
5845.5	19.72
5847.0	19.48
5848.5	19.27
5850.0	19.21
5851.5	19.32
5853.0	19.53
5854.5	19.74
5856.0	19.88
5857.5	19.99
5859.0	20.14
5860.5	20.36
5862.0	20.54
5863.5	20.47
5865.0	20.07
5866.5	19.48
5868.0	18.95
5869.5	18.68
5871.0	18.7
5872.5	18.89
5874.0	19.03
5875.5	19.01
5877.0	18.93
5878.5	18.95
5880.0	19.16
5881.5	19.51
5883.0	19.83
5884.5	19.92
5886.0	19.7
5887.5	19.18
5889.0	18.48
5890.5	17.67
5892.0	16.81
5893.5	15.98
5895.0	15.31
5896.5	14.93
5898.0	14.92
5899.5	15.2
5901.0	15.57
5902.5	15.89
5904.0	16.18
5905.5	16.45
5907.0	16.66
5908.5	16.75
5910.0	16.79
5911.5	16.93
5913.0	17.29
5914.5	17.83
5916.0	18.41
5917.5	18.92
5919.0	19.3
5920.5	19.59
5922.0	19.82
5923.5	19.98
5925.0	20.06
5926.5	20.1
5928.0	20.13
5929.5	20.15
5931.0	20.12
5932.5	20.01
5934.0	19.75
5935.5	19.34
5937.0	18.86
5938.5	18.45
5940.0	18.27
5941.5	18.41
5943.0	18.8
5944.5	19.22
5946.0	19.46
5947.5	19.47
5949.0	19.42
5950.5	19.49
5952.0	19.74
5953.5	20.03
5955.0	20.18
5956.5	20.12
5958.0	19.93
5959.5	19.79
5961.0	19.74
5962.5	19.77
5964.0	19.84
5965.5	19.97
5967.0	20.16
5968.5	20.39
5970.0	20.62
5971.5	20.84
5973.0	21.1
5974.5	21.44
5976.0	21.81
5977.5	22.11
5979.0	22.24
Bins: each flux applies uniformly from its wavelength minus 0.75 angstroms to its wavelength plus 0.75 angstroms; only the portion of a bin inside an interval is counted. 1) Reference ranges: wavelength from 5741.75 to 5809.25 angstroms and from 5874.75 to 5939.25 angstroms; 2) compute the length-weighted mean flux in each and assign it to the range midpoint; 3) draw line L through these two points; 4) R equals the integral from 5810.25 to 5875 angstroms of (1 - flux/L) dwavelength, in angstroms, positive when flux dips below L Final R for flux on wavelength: -2.0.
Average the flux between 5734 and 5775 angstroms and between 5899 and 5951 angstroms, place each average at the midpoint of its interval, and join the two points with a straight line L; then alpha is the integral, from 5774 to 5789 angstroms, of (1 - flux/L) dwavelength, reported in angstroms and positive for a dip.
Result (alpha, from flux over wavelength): -0.7 angstroms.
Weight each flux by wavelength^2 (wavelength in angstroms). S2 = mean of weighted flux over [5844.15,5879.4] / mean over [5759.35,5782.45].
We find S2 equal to 0.94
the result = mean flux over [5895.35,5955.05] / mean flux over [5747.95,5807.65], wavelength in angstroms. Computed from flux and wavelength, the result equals 0.89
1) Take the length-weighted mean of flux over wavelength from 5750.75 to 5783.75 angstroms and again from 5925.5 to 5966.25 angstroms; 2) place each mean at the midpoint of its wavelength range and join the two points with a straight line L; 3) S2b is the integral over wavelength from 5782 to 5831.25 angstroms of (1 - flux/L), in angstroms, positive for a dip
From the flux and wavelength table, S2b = 0.9 angstroms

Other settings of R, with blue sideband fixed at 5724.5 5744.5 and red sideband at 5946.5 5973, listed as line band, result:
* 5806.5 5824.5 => -0.6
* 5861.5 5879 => 0.6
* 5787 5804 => -0.1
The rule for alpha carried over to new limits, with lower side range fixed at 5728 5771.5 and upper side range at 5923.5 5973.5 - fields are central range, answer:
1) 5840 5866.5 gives 0.2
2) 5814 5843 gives -0.2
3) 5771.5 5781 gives -0.9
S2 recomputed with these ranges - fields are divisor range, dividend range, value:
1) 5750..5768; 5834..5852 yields 1.02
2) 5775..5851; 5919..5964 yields 1.00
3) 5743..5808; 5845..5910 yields 0.92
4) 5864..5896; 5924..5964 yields 1.07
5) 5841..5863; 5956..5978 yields 1.07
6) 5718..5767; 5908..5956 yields 1.03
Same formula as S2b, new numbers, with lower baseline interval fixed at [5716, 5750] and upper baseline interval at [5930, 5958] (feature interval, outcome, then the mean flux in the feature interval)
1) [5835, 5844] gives -0.4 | 20.4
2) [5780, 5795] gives -0.9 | 20.7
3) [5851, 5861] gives -0.2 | 19.9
